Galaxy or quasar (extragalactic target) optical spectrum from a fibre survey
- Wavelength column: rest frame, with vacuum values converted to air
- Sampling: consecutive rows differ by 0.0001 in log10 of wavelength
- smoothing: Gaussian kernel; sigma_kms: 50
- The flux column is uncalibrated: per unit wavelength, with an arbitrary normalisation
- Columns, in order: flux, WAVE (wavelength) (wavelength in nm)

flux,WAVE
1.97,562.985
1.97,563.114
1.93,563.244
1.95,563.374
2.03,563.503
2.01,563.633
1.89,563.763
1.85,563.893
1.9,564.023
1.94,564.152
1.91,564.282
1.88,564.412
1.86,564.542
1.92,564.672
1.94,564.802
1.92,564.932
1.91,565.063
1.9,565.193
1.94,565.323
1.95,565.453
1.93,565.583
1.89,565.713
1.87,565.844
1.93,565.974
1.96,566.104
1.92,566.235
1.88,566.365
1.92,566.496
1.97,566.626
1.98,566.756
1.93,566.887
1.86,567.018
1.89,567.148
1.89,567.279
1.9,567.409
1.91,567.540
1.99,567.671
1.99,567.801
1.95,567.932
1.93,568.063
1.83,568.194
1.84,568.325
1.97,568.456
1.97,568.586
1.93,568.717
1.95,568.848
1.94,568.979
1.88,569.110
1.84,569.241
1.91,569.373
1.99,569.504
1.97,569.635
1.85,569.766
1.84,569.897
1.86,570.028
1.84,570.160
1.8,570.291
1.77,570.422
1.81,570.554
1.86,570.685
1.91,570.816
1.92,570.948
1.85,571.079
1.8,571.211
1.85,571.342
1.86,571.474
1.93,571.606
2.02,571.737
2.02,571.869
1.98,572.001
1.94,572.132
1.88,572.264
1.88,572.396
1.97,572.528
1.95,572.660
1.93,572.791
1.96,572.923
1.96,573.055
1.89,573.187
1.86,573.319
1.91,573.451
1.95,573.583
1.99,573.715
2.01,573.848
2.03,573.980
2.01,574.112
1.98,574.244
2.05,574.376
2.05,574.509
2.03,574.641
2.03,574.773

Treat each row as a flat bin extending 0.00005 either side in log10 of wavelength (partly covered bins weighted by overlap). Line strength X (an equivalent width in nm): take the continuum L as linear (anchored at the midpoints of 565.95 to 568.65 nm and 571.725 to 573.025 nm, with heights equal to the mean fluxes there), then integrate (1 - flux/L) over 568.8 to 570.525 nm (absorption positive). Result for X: 0.05 nm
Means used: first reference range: 1.92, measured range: 1.88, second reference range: 1.95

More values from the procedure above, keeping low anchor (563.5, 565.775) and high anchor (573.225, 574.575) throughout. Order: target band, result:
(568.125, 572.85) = 0.14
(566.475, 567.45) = 0.01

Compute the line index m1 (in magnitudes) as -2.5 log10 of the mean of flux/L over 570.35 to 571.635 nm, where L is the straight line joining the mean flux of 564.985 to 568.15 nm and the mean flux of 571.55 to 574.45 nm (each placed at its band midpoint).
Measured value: 0.05 mag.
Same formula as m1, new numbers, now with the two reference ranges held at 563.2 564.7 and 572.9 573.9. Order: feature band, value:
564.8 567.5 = 0.01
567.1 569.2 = 0.00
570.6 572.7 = 0.01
